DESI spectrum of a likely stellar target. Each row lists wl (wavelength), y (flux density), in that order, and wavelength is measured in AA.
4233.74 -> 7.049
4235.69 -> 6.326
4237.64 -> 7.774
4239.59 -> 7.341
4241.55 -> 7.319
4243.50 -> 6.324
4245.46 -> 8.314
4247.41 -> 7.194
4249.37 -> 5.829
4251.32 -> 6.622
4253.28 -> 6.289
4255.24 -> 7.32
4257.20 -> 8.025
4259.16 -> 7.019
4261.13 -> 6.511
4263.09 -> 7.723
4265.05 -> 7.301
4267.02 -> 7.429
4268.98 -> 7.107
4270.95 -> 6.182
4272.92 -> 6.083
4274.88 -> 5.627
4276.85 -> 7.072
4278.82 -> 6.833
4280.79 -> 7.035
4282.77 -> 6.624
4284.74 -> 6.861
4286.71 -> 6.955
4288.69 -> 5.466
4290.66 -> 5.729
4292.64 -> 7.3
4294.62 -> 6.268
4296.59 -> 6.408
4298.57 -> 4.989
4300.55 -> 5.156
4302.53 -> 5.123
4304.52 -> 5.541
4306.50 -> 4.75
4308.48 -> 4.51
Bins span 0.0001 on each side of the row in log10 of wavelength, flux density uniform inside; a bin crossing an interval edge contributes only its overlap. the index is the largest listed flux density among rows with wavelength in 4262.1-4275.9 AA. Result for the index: 7.723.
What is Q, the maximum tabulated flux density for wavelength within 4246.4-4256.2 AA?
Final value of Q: 7.32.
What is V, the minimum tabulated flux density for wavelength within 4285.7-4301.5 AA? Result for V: 4.989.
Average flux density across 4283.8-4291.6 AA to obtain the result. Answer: 6.26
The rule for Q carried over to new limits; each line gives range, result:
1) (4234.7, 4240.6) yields 7.774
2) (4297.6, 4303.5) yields 5.156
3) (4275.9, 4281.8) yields 7.072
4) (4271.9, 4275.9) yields 6.083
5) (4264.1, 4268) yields 7.429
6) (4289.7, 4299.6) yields 7.3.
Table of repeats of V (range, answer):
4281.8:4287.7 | 6.624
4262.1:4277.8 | 5.627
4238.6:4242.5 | 7.319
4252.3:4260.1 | 6.289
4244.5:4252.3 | 5.829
